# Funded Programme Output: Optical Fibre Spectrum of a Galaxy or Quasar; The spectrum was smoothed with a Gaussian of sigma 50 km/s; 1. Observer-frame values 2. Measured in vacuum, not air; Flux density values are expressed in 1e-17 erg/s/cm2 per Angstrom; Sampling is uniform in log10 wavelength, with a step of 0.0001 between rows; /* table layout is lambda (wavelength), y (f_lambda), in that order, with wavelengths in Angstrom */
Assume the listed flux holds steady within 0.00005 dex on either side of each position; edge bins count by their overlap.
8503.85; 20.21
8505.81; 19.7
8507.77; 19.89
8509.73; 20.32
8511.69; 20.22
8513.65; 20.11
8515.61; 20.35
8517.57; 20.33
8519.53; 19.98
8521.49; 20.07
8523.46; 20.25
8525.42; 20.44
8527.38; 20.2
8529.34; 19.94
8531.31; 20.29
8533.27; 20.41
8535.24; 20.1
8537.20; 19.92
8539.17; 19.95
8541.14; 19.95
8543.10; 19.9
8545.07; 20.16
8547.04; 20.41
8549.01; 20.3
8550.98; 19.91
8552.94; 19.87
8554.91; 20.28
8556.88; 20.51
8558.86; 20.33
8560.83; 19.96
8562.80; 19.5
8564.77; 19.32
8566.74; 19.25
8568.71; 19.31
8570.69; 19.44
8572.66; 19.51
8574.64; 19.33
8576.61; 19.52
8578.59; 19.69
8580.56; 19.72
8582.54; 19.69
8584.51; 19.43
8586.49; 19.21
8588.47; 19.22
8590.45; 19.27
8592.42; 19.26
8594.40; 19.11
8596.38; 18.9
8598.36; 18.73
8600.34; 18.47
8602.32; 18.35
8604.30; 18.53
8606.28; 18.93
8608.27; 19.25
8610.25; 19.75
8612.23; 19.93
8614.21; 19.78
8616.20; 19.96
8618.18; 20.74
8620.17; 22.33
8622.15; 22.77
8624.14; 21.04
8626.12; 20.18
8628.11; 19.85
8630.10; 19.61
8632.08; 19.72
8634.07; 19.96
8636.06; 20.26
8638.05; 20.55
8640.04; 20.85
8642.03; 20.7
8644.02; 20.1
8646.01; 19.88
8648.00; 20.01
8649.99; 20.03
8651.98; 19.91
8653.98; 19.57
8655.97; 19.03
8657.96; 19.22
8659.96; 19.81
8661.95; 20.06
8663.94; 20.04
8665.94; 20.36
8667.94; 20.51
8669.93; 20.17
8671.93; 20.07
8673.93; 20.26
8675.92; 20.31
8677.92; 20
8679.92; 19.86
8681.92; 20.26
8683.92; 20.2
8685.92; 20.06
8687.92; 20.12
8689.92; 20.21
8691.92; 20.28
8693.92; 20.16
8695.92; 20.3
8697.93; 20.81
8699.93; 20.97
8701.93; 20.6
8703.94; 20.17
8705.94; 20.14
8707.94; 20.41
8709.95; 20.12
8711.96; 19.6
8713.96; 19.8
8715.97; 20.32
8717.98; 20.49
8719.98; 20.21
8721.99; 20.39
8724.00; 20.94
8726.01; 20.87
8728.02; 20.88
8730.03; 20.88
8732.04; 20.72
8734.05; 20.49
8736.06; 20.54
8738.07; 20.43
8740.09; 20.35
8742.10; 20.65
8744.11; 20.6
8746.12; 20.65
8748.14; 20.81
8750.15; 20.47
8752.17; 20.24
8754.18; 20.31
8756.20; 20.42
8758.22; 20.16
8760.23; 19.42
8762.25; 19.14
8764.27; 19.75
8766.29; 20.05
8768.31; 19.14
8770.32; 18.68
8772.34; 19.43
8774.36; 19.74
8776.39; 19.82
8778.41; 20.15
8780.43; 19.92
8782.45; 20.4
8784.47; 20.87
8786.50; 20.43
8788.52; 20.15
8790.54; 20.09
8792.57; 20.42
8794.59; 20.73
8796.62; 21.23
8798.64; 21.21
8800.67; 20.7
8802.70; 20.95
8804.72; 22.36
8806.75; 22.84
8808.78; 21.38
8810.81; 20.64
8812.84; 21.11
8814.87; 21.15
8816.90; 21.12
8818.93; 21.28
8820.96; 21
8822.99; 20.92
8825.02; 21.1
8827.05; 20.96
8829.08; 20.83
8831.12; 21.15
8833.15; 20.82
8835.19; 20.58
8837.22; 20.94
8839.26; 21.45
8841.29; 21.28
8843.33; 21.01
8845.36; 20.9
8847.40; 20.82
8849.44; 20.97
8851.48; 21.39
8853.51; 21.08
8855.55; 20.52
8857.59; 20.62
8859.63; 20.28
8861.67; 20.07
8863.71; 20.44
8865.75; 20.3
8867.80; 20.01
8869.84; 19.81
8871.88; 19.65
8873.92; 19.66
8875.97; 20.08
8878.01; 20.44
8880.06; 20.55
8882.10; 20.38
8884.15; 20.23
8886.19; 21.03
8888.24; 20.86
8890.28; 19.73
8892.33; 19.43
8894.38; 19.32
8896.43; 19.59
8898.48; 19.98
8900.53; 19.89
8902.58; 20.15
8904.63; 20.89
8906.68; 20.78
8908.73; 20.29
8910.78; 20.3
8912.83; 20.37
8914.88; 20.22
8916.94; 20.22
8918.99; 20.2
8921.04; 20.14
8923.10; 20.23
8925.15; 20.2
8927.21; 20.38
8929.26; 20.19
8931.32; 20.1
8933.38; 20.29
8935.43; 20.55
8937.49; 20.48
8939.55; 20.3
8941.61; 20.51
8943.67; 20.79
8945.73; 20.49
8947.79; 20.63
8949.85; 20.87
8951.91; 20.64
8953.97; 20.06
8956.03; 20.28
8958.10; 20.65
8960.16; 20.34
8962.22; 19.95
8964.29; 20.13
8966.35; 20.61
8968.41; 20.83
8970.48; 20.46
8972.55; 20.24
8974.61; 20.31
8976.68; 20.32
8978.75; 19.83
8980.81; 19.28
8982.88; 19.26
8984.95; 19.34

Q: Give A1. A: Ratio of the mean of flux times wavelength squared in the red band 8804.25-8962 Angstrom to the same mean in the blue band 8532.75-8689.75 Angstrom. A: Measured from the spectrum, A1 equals 1.10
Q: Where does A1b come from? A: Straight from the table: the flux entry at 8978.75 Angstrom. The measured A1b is 19.83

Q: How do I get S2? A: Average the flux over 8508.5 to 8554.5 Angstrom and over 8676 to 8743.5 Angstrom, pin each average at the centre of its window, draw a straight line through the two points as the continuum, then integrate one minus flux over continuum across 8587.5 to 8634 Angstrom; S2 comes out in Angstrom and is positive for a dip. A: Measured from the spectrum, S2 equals 1.19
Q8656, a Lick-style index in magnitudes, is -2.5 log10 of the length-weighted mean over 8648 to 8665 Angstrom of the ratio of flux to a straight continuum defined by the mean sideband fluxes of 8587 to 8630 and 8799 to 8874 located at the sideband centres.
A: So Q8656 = 0.01 mag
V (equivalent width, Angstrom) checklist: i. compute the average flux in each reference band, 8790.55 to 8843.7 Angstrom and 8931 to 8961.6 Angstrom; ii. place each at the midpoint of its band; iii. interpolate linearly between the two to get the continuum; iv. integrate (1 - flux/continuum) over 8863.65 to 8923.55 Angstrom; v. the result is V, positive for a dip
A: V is 1.6 Angstrom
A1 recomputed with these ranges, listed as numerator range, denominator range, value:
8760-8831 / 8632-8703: 1.05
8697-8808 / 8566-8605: 1.10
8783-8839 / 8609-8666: 1.08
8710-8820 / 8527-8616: 1.09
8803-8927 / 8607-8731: 1.06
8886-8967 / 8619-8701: 1.06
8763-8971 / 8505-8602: 1.11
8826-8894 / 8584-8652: 1.09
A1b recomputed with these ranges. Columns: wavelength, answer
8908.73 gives 20.29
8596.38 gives 18.9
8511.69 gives 20.22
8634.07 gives 19.96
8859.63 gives 20.28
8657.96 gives 19.22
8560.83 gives 19.96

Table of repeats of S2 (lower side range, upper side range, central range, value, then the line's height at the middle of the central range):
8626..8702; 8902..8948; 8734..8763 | -0.16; 20.2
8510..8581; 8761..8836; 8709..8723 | 0.18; 20.4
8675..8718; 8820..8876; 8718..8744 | -0.36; 20.3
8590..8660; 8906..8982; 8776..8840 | -2.47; 20.1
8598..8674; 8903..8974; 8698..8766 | -0.83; 20.1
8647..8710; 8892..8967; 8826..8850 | -0.89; 20.2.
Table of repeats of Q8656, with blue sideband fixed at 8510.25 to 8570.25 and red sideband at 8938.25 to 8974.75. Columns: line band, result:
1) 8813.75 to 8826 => -0.041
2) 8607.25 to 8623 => -0.022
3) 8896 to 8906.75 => 0.011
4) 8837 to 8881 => -0.010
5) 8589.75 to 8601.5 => 0.064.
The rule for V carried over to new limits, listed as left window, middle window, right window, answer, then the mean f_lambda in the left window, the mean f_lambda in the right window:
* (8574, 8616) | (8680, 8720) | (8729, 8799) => -0.8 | 19.3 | 20.2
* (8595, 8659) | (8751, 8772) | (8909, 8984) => 0.4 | 19.9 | 20.3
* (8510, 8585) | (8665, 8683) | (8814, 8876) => 0.1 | 20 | 20.7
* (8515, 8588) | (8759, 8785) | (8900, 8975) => 0.6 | 19.9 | 20.4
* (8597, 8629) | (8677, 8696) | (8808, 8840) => 0.1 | 19.9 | 21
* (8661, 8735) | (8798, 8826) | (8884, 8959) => -1.3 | 20.3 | 20.3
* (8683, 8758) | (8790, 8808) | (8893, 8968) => -0.7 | 20.4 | 20.3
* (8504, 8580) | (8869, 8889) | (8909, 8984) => 0.0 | 20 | 20.3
